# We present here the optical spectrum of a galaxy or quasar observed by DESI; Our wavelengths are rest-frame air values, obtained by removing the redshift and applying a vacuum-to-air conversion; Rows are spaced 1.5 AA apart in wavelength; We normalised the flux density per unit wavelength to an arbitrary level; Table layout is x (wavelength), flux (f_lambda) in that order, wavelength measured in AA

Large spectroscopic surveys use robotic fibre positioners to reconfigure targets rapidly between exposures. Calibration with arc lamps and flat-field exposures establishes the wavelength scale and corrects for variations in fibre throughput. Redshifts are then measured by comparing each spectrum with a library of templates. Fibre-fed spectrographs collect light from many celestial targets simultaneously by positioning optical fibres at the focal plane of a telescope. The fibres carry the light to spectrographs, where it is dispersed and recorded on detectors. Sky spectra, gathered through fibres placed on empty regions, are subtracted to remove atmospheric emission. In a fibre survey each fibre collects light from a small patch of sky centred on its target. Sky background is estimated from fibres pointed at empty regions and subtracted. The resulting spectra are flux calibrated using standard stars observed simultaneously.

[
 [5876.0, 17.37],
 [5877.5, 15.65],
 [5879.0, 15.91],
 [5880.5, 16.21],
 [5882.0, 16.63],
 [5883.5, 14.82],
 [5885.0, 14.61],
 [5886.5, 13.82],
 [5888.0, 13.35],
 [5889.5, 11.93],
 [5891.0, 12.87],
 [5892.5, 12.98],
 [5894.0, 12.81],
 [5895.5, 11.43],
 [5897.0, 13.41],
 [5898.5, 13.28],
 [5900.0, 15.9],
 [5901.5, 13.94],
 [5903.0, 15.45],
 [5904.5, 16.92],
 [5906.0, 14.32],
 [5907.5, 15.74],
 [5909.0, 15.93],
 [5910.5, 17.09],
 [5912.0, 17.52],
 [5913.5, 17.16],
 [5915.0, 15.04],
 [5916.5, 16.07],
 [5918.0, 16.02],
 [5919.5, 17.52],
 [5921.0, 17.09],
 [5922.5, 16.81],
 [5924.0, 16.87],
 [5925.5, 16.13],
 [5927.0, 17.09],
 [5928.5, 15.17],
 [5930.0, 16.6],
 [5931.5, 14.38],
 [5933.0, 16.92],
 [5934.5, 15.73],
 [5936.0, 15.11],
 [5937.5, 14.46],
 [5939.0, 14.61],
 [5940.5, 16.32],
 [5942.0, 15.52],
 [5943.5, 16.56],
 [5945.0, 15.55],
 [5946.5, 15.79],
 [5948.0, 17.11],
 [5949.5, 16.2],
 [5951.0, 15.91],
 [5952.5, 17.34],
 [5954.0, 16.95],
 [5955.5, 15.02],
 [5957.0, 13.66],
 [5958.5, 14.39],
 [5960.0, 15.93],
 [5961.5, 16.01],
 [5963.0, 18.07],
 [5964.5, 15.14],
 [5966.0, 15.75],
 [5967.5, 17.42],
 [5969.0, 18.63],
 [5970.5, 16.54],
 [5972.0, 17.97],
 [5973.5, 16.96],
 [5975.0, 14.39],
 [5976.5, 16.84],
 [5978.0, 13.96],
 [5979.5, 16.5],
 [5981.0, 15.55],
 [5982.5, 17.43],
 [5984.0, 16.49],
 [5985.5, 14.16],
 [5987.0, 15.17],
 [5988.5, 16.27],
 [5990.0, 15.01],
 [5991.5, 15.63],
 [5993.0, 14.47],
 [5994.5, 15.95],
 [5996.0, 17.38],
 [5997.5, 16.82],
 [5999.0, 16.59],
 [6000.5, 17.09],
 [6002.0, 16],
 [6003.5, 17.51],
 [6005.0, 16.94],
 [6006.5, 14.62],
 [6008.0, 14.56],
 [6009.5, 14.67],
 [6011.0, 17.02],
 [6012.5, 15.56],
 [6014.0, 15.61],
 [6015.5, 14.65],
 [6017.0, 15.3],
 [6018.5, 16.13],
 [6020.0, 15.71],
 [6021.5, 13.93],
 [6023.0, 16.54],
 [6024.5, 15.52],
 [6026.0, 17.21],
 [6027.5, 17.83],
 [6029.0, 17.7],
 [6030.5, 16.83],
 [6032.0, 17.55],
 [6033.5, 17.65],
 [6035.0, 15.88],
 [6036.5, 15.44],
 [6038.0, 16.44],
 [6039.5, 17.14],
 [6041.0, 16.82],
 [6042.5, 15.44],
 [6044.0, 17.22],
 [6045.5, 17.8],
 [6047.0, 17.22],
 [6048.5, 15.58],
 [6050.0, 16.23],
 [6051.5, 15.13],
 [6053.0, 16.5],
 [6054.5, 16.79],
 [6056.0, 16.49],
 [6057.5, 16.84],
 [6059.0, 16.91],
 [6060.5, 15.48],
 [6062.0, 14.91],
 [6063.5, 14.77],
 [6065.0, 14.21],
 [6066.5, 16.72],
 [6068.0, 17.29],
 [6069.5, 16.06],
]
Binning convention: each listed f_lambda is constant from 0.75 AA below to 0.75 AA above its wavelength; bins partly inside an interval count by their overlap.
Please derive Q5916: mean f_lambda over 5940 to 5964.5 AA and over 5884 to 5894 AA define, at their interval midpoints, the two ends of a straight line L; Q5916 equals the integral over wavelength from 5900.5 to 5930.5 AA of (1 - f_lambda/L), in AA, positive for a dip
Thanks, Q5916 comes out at -3.8 AA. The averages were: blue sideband 13.3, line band 16.2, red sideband 16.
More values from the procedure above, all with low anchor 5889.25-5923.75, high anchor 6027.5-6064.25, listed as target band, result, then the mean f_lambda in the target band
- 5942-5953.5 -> -0.56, 16.3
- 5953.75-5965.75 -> 0.06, 15.6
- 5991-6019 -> 0.29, 15.9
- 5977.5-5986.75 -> 0.10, 15.7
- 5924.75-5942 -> -0.29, 15.7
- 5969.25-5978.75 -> -0.27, 16.2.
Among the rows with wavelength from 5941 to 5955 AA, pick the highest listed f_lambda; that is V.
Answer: 17.34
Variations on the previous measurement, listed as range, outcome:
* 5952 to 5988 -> 18.63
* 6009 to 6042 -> 17.83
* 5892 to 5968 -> 18.07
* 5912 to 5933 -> 17.52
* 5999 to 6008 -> 17.51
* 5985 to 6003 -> 17.38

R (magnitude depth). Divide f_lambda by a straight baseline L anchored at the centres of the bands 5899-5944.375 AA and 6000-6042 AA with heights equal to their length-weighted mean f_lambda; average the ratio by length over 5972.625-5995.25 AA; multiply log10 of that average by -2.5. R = 0.03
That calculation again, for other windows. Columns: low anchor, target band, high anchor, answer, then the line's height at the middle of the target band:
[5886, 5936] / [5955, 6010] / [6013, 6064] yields -0.012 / 15.8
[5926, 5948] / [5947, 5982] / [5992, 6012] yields -0.019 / 15.9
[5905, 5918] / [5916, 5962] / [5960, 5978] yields 0.024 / 16.3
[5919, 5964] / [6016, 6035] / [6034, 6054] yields -0.008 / 16.3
